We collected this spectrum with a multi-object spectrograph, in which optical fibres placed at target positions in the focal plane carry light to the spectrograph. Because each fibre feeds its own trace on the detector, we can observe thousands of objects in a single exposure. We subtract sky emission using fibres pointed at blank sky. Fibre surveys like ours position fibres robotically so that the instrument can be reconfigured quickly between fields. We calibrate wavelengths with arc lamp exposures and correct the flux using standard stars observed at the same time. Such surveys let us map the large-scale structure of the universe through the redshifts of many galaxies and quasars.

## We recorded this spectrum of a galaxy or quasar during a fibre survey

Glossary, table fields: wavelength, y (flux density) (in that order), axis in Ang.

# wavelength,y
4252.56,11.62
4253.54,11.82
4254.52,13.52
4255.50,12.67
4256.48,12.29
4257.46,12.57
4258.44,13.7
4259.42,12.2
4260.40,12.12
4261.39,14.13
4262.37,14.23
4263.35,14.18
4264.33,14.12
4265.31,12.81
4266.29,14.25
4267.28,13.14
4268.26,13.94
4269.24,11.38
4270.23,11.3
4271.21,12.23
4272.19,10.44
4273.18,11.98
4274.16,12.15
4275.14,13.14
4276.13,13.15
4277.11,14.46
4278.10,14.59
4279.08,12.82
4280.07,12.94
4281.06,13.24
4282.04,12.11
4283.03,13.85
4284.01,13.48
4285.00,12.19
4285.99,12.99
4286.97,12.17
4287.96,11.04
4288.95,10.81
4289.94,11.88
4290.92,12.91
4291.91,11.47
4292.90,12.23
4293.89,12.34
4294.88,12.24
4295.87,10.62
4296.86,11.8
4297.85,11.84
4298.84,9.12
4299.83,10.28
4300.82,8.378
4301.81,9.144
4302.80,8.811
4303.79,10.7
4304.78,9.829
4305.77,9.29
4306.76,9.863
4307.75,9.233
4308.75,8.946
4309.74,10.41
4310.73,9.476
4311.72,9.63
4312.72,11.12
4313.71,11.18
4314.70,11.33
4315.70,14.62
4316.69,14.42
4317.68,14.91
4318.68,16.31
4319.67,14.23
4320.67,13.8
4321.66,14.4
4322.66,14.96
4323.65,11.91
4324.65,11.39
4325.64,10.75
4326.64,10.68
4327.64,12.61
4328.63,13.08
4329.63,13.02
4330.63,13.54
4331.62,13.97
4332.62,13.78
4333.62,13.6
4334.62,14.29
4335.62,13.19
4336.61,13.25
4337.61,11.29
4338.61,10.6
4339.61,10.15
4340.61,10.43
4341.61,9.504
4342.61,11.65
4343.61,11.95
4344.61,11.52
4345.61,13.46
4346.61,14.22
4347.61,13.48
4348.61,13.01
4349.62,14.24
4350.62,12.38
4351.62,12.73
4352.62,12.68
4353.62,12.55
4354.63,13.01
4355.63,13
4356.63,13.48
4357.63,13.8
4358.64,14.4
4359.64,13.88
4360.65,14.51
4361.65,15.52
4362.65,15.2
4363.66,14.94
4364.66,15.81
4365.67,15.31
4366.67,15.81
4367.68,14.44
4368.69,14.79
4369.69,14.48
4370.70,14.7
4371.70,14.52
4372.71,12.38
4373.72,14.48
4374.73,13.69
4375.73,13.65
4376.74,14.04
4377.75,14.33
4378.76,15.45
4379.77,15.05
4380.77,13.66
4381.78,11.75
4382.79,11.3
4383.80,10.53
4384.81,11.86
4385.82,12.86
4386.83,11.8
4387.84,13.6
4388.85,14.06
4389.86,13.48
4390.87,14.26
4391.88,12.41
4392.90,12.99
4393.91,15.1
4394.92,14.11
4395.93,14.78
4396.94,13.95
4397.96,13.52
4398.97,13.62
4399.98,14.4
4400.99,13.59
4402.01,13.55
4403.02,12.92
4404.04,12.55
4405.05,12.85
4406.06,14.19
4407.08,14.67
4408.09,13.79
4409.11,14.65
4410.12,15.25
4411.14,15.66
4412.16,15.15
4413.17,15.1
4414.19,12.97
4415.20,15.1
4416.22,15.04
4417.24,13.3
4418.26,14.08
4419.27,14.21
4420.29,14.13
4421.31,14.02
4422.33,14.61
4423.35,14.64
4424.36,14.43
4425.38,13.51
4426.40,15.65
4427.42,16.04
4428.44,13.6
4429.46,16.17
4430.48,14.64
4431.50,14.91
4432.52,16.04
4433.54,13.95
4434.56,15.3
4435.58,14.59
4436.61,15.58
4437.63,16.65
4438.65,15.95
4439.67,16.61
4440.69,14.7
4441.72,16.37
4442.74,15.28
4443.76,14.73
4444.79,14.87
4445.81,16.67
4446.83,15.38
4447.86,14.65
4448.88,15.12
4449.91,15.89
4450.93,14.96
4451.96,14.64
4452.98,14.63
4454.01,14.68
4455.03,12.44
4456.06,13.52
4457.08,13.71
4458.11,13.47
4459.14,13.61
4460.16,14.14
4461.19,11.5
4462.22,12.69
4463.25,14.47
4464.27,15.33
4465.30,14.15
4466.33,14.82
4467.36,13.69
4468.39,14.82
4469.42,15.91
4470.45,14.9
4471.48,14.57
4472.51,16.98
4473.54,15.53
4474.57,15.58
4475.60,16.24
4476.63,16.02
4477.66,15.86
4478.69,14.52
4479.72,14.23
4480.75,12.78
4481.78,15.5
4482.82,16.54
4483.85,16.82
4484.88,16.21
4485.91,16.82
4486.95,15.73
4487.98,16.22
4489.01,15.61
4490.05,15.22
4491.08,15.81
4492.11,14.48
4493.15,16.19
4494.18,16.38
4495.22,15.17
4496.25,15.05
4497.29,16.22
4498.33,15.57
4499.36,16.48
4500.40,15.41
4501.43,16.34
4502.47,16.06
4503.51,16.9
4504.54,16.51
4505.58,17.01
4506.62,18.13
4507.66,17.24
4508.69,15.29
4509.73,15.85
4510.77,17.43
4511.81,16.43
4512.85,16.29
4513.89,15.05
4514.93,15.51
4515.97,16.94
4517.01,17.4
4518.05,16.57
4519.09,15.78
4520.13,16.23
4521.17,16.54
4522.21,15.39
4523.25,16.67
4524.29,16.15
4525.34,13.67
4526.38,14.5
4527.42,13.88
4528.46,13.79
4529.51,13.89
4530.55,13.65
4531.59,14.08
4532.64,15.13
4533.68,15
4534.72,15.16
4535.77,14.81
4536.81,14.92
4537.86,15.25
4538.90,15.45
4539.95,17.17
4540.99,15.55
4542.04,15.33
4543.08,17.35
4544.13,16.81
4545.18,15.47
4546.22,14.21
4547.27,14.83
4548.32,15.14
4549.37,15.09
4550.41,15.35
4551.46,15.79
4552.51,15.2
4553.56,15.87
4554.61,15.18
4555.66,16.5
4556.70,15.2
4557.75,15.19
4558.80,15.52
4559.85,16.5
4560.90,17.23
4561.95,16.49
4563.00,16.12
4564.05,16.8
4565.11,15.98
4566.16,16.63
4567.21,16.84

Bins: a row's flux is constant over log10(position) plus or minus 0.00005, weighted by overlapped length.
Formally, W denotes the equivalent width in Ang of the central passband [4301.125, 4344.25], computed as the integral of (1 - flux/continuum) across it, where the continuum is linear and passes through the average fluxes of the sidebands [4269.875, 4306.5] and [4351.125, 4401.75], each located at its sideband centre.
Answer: 2.3 Ang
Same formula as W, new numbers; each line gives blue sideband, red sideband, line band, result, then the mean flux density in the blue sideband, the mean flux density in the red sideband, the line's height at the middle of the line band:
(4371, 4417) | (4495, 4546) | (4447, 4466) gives 0.8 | 13.8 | 15.8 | 14.7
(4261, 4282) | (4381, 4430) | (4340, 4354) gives 1.2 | 13.1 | 13.9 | 13.5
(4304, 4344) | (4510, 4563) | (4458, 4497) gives -1.4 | 12.1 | 15.6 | 14.6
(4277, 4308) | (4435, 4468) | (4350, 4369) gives -1.9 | 11.5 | 14.7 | 12.8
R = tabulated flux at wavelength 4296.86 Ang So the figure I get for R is 11.8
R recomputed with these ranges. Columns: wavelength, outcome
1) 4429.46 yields 16.17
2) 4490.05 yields 15.22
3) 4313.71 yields 11.18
